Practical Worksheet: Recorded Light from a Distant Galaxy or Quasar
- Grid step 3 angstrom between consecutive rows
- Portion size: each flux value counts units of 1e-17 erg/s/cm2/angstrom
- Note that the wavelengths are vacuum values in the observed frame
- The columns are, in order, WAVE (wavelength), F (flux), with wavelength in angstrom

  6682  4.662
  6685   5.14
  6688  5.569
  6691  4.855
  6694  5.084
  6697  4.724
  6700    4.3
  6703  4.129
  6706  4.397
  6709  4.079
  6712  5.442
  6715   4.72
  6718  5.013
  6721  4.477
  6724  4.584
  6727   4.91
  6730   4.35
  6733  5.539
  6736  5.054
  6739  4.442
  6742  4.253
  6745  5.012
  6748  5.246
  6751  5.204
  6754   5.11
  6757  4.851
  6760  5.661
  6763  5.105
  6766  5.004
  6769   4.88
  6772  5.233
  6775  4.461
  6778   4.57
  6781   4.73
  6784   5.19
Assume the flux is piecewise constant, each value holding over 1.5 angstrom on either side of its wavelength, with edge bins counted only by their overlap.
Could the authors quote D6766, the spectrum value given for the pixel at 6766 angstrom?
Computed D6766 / 5.004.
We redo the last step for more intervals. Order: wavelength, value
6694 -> 5.084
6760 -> 5.661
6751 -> 5.204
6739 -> 4.442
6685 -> 5.14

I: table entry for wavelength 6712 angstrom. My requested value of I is 5.442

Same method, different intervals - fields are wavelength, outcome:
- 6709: 4.079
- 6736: 5.054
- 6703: 4.129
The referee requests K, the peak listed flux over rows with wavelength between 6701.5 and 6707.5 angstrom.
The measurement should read 4.397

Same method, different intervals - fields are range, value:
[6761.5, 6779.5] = 5.233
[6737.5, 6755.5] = 5.246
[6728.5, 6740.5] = 5.539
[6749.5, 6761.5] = 5.661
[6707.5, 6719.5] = 5.442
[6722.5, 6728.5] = 4.91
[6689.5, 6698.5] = 5.084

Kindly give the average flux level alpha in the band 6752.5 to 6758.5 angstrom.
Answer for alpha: 4.98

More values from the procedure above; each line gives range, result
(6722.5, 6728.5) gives 4.75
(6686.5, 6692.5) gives 5.21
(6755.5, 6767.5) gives 5.16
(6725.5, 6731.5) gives 4.63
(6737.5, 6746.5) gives 4.57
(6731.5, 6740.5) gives 5.01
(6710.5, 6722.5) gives 4.91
